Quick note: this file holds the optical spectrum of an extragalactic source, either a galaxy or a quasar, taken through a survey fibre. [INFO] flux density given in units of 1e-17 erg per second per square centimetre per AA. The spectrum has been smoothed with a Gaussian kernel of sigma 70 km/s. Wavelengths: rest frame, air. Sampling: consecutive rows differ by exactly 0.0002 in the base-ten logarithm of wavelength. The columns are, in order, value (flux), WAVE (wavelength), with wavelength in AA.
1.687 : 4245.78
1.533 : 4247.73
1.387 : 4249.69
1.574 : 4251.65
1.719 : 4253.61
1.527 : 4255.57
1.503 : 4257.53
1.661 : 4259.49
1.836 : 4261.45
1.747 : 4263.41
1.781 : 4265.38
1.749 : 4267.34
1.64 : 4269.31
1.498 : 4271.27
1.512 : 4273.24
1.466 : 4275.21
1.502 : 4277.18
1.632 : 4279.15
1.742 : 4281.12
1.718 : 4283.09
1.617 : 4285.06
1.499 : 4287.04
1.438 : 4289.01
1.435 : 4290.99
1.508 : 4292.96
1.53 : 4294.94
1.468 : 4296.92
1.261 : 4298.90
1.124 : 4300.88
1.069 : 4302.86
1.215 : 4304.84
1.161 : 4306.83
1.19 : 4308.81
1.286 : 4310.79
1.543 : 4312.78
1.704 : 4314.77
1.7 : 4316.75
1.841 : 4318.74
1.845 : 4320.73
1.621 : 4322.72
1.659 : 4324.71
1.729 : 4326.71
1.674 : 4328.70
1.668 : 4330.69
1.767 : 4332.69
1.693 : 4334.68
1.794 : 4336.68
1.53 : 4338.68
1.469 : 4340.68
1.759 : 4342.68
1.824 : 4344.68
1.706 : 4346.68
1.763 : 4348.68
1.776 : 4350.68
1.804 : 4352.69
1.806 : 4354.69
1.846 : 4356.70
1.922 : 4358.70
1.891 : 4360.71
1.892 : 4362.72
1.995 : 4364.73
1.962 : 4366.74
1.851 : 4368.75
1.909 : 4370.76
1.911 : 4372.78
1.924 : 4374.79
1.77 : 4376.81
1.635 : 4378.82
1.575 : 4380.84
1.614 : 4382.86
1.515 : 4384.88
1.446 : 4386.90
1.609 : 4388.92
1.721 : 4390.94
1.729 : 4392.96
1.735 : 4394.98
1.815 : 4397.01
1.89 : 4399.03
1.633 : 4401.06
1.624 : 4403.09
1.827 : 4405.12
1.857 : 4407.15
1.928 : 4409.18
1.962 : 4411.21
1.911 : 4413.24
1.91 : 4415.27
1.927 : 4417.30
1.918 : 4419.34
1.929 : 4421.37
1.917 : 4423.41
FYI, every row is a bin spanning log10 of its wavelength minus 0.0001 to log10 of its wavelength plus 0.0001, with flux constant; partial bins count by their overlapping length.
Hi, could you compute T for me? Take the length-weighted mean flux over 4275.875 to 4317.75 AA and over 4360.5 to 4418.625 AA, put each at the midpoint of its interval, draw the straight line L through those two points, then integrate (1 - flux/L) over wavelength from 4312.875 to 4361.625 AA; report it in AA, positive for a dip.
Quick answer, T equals -4.34 AA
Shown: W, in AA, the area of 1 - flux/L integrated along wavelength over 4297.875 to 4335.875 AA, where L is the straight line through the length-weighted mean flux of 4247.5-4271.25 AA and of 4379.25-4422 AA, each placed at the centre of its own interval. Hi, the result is 3.9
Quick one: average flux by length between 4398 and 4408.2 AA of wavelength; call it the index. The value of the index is 1.77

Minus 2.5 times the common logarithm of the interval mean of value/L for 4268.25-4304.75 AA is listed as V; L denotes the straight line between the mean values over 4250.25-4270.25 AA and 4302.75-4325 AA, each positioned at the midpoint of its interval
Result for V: 0.08 mag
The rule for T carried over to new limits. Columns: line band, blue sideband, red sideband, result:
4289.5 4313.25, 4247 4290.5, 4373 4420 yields 4.8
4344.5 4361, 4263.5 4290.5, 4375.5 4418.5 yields -1.2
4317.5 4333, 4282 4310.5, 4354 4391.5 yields -2.0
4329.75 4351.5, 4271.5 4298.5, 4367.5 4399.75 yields -0.8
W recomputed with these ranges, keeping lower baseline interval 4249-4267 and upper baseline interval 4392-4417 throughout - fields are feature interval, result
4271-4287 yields 0.82 AA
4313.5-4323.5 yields -0.12 AA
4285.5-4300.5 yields 2.19 AA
